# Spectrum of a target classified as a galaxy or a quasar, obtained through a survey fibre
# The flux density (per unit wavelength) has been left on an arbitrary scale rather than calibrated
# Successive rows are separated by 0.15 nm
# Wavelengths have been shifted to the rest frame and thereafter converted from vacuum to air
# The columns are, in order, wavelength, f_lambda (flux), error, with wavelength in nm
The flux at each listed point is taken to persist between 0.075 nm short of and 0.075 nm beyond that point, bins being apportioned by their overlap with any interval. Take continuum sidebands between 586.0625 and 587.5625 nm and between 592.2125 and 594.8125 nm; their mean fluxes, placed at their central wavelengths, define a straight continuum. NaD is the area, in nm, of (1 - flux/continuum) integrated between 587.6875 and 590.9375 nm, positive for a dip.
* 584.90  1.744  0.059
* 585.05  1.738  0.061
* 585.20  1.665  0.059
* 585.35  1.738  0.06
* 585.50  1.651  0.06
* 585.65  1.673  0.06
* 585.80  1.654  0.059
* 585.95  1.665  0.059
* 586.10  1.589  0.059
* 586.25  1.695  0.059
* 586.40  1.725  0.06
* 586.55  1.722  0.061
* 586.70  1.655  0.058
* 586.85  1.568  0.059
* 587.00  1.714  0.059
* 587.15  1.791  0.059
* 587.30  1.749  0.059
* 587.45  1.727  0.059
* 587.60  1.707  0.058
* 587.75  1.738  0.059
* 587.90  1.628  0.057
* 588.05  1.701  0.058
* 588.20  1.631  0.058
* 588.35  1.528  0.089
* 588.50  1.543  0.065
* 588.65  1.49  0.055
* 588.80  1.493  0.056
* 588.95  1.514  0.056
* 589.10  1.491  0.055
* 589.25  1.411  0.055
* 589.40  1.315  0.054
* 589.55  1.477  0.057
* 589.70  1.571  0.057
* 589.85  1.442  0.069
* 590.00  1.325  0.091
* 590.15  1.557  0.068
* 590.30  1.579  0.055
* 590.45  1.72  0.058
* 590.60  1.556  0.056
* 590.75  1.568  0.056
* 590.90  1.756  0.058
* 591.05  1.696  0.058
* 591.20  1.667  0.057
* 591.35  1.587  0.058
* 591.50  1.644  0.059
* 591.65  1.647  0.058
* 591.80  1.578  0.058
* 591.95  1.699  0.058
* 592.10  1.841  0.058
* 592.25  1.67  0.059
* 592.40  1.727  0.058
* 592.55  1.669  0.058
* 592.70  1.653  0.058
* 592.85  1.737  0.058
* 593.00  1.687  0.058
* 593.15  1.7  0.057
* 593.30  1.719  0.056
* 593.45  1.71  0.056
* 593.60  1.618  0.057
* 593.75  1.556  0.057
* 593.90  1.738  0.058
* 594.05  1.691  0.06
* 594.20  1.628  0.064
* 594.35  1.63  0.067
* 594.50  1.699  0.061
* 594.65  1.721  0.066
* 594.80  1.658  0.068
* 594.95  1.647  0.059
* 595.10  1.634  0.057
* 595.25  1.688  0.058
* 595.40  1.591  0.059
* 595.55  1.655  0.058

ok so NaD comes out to 0.28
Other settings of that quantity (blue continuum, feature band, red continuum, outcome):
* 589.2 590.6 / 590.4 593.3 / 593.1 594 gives -0.16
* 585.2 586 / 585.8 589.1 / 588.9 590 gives -0.16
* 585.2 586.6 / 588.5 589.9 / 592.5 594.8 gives 0.17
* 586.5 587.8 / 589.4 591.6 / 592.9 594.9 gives 0.15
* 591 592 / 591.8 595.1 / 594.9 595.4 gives -0.07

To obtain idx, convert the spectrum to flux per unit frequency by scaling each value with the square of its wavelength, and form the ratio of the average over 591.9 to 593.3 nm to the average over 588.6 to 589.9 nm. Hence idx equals 1.2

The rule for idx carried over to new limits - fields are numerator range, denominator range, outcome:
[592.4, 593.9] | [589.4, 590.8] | 1.12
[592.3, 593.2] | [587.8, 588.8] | 1.09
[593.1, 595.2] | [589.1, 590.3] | 1.16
